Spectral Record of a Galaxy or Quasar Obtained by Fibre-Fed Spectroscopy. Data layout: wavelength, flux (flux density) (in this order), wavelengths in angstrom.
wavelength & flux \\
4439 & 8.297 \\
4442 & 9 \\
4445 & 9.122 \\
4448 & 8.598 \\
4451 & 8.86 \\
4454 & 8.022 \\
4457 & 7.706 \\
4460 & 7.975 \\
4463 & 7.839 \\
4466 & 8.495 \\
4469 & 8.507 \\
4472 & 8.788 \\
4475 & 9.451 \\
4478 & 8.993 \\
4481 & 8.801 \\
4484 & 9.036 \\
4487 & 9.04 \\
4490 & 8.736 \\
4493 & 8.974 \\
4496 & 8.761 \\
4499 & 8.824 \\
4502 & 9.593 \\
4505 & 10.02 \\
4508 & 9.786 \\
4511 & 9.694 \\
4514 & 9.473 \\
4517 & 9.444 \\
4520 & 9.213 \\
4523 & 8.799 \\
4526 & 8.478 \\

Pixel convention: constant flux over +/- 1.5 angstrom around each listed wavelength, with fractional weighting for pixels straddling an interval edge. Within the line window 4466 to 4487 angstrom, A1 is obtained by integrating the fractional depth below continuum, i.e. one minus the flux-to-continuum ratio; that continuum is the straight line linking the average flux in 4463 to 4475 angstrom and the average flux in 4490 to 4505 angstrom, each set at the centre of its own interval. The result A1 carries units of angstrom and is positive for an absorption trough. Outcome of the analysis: -0.4 angstrom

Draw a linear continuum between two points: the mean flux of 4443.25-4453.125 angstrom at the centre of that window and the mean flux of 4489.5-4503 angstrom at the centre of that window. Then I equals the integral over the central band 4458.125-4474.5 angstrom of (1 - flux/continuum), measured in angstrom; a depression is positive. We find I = 0.9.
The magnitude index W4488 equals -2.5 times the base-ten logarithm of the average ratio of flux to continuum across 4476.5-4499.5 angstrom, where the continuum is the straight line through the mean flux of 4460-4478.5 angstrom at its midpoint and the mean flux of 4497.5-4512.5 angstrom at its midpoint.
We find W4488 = 0.026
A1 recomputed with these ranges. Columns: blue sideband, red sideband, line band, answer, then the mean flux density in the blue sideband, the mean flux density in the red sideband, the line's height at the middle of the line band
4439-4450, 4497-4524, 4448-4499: 2.6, 8.82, 9.43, 9.09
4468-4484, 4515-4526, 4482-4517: -1.0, 8.93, 9.07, 9.01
